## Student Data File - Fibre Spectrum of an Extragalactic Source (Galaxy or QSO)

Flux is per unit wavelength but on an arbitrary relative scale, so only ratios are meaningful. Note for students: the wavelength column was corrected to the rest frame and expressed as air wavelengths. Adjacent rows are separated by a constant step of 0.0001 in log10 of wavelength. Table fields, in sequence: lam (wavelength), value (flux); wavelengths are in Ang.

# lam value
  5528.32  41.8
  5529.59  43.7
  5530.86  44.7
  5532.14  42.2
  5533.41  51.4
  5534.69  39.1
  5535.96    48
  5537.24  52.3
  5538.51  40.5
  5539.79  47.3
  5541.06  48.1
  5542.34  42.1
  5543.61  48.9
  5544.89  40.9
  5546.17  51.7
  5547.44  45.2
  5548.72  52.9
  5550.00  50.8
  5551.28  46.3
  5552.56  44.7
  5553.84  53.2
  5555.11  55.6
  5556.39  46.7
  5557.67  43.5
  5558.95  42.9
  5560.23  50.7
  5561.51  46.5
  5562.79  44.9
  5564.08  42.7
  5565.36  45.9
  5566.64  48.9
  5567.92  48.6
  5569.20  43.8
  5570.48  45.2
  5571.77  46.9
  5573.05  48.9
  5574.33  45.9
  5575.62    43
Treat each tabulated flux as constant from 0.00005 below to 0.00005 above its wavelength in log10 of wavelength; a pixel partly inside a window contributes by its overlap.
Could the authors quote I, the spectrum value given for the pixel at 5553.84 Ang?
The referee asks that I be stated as 53.2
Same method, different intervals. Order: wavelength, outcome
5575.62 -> 43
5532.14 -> 42.2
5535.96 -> 48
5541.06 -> 48.1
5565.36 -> 45.9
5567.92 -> 48.6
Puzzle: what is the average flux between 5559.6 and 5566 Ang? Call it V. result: 46.1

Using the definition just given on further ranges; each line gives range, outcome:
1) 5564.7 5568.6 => 47.8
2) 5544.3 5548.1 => 46.1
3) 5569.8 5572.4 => 45.9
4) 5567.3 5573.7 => 46.7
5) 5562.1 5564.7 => 43.7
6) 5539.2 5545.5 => 45.5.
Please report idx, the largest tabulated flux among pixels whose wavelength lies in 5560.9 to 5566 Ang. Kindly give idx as 46.5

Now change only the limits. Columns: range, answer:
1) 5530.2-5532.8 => 44.7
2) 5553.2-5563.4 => 55.6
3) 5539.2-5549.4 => 52.9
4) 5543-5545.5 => 48.9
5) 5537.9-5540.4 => 47.3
